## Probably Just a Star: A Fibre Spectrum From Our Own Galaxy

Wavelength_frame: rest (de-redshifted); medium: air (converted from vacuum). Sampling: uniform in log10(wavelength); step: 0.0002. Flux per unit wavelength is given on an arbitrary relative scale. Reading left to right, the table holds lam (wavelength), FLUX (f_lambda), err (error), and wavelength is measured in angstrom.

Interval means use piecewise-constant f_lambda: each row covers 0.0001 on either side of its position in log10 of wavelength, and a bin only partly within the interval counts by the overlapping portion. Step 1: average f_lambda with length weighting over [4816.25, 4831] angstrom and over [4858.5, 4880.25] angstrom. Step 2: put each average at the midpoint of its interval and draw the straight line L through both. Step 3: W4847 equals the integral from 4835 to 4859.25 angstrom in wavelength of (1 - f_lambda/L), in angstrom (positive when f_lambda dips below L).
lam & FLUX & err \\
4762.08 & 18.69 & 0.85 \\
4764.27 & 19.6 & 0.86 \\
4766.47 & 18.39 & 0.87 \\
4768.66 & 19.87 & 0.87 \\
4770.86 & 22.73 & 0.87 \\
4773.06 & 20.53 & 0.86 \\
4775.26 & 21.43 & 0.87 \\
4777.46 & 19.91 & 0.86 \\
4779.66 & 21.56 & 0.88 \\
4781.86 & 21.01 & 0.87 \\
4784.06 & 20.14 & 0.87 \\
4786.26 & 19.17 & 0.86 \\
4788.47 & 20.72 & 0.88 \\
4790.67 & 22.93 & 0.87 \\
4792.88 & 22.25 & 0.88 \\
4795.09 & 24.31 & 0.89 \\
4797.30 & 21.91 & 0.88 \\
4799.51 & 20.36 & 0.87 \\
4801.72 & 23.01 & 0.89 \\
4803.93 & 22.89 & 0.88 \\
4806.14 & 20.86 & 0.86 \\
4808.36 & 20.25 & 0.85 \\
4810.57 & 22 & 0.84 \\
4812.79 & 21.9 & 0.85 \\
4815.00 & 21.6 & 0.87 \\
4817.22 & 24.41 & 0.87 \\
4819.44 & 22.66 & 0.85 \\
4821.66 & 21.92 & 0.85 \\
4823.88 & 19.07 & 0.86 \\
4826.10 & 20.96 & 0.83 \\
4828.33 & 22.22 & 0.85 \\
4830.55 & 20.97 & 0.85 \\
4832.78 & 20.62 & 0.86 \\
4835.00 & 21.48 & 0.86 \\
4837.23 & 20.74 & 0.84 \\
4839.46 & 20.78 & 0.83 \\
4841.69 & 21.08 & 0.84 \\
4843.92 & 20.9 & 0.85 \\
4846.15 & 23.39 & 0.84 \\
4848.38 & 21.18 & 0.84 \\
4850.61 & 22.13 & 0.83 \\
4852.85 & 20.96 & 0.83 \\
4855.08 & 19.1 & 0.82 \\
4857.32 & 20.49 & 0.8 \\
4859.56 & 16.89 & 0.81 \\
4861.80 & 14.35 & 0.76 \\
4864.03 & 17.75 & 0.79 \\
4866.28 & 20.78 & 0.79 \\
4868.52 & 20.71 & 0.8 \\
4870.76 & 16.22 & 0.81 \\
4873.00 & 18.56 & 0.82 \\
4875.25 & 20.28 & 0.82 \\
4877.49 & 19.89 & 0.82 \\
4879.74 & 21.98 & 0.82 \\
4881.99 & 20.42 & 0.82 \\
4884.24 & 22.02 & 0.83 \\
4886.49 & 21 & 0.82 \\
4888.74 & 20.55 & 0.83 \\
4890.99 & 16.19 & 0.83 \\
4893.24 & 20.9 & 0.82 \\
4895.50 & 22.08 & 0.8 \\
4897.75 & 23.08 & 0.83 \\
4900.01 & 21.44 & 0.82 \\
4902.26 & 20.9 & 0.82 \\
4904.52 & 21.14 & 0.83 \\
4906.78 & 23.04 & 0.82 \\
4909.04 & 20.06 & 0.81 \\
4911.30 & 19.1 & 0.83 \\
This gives -0.95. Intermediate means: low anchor 21.8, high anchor 18.7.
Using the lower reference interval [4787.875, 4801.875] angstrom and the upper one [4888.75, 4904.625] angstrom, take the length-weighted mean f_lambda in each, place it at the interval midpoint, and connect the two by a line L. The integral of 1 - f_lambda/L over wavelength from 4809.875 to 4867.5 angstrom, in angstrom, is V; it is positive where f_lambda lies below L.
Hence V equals 2.2 angstrom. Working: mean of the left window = 22.2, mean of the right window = 20.8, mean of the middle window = 20.8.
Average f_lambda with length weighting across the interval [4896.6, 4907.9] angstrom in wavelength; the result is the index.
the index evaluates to 21.9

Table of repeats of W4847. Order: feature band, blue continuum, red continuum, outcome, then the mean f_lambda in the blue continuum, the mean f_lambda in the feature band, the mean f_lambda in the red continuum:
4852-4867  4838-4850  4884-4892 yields 1.7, 21.5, 18.5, 19.8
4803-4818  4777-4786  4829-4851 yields -0.7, 20.6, 21.9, 21.3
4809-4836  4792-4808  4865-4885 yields -0.2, 22.1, 21.6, 20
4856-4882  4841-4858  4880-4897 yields 2.4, 21.2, 19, 20.6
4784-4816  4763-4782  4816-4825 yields -0.4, 20.5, 21.7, 22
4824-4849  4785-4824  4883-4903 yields 0.3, 21.9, 21.2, 20.9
